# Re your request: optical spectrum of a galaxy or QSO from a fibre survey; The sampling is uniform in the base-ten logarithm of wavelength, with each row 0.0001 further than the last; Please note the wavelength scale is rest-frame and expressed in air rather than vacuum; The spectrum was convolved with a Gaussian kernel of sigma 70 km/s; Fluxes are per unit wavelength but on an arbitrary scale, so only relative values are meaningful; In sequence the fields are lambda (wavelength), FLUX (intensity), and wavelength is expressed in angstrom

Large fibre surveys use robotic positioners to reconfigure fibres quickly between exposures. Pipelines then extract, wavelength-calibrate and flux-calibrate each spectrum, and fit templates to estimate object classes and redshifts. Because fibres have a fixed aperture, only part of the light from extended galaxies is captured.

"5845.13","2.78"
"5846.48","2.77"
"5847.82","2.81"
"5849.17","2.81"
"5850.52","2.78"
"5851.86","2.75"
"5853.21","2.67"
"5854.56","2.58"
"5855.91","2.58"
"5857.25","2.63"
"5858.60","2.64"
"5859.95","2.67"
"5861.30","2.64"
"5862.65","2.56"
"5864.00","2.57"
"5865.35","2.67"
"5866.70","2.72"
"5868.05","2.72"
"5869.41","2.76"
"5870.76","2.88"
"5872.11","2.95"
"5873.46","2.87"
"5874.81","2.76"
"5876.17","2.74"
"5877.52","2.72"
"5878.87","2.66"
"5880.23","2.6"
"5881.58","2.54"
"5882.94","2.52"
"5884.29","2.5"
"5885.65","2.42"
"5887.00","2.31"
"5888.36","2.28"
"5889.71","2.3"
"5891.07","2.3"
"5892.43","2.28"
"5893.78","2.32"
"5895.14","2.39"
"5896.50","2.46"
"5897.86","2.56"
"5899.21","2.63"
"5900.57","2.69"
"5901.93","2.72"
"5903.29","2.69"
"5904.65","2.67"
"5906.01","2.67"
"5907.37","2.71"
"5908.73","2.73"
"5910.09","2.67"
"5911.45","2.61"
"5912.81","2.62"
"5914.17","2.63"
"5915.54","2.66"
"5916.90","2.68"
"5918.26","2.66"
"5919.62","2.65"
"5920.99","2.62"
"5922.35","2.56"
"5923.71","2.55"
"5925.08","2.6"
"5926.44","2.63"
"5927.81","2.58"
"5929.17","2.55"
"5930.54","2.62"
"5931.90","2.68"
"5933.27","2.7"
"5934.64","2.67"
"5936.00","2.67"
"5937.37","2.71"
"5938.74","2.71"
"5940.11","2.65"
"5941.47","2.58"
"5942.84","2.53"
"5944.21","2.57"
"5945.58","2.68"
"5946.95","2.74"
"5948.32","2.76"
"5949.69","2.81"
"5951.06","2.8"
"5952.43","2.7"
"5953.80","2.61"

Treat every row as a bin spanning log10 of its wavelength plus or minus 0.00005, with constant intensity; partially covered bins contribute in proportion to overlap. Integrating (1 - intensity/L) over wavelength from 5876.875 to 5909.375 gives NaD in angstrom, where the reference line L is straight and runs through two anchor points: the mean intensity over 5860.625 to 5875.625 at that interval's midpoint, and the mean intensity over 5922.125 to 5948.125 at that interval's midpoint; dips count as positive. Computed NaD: 2.04 angstrom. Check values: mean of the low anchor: 2.74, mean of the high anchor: 2.63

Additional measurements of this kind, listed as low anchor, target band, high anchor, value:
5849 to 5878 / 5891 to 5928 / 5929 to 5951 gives 1.25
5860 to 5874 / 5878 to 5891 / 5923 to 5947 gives 1.20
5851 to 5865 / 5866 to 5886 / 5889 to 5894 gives -1.95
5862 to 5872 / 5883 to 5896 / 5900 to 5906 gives 1.65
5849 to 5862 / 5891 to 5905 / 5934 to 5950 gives 0.76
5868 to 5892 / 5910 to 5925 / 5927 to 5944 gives -0.02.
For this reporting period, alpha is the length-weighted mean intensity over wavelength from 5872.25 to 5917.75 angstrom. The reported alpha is 2.58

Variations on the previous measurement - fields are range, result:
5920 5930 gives 2.59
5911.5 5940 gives 2.64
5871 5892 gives 2.57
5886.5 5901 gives 2.41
